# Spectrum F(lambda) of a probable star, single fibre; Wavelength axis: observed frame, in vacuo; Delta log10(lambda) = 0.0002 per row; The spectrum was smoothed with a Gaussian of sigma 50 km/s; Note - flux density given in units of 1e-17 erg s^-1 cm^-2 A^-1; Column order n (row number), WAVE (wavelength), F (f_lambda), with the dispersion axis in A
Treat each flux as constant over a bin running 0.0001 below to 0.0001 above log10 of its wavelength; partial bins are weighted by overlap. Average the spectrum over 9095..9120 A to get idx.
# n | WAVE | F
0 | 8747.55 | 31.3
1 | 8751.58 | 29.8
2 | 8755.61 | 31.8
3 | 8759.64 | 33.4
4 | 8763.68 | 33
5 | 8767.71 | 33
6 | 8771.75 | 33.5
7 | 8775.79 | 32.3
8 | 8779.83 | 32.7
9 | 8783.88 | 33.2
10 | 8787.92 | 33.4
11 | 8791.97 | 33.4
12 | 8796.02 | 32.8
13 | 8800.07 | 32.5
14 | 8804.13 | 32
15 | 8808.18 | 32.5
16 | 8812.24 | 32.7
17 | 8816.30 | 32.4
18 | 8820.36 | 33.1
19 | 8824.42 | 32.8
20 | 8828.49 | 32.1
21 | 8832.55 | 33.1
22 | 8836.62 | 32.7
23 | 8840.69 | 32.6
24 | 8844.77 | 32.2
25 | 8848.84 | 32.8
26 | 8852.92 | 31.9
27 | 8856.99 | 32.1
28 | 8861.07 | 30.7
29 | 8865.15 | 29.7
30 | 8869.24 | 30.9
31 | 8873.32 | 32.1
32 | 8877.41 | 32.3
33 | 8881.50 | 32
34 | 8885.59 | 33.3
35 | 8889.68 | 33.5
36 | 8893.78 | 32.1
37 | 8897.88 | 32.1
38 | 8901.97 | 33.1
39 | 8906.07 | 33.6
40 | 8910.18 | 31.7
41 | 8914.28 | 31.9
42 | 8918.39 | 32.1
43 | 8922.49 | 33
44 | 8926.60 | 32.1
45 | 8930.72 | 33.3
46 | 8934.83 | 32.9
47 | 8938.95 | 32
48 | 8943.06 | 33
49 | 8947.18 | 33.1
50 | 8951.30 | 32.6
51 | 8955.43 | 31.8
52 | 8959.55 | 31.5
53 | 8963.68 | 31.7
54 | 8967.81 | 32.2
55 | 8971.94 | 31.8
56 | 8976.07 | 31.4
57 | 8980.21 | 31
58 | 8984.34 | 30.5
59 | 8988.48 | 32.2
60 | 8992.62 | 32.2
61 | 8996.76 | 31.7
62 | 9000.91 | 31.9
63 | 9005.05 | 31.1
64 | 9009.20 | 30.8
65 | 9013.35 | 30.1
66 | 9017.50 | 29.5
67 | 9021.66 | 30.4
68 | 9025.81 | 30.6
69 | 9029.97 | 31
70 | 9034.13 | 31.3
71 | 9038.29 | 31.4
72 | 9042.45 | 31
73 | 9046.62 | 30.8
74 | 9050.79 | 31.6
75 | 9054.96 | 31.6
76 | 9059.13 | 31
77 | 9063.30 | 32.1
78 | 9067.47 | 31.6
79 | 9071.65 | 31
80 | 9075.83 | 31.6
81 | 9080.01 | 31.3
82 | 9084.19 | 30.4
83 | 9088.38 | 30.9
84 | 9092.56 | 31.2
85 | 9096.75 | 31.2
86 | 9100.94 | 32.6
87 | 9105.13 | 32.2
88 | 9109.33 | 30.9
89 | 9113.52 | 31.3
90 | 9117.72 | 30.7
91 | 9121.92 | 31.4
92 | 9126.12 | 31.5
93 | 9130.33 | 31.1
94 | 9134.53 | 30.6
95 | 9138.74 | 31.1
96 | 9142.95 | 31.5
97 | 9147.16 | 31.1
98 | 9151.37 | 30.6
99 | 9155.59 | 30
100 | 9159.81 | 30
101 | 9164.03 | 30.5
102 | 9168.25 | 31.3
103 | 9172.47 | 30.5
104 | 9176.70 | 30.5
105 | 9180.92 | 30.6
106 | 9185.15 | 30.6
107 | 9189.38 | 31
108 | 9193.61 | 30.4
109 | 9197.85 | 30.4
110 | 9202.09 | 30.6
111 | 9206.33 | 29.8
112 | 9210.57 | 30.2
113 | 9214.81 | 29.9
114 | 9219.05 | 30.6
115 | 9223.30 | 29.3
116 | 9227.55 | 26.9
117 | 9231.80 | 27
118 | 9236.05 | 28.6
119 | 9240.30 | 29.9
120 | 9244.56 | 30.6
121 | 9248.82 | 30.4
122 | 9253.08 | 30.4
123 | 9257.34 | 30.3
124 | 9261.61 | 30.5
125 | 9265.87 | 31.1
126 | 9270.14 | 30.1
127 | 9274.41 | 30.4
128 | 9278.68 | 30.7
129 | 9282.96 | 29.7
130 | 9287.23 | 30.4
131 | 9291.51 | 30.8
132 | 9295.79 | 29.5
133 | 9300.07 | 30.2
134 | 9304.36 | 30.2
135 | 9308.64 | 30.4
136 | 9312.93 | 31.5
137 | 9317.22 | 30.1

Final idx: 31.5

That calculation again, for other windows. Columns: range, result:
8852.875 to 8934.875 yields 32.2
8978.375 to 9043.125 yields 31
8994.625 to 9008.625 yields 31.5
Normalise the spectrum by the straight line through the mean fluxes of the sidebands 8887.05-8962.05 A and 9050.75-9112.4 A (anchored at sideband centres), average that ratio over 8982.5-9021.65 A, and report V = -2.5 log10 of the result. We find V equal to 0.03 mag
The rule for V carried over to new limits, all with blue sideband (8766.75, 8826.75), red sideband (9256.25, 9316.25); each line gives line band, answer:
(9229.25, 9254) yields 0.04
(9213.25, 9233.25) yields 0.07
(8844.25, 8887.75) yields 0.02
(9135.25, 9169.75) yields 0.01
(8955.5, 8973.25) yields 0.01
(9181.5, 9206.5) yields 0.01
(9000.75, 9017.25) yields 0.04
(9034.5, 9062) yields 0.01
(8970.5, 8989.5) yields 0.02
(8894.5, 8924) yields -0.01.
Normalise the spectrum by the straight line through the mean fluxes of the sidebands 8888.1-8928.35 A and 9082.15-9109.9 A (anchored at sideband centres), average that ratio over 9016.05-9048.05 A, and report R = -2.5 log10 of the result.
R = 0.03 mag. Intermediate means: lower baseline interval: 32.5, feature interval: 30.8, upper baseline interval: 31.4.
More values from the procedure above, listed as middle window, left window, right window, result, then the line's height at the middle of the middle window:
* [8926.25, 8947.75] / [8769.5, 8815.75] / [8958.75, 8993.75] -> -0.03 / 31.9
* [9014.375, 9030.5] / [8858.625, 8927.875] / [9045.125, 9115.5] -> 0.05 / 31.6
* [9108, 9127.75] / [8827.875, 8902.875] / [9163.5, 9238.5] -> -0.02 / 30.5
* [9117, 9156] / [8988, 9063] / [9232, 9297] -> -0.01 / 30.7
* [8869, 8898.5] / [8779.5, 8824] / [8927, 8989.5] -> 0.00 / 32.4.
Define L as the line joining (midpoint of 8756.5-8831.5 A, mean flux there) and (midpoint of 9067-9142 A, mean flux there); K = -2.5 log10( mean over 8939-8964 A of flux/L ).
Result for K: -0.01 mag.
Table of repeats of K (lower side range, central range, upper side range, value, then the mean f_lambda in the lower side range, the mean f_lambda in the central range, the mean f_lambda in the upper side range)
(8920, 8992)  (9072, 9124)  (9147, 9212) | -0.01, 32.1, 31.3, 30.5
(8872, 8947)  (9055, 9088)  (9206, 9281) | 0.00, 32.6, 31.3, 29.8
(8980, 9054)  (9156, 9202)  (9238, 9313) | 0.00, 31.1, 30.6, 30.4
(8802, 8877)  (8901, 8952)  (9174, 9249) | -0.04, 32.1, 32.6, 29.8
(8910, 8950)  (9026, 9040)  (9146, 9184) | 0.02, 32.6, 31.1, 30.6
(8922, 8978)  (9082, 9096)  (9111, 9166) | 0.01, 32.3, 30.9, 30.9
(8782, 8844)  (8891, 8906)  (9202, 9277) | -0.02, 32.7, 32.6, 29.8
